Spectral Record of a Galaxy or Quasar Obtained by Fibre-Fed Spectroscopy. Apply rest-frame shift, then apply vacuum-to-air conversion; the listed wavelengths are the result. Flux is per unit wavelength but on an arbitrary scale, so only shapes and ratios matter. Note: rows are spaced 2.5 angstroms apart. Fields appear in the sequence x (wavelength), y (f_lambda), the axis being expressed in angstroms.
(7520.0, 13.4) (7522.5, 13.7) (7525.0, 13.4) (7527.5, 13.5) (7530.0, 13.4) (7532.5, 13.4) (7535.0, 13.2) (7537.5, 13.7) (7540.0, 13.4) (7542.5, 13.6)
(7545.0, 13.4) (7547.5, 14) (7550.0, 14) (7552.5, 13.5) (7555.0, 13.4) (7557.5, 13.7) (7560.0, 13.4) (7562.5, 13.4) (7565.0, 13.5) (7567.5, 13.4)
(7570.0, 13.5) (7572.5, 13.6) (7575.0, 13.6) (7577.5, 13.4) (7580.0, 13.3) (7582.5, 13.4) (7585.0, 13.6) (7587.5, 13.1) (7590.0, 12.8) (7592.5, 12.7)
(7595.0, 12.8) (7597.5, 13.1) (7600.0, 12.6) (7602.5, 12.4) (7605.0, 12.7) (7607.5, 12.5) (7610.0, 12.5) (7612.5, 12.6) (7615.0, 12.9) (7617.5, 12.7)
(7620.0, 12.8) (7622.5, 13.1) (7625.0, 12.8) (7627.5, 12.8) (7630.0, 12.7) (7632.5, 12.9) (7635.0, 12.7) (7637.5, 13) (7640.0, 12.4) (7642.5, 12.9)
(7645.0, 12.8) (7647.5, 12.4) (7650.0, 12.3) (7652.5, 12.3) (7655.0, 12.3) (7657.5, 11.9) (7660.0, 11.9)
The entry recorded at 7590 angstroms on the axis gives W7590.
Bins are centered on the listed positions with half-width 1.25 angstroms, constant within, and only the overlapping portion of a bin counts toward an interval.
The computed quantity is 12.8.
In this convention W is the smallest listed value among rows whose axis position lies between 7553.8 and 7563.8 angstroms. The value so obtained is 13.4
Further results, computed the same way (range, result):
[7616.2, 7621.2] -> 12.7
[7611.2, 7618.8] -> 12.6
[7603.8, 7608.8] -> 12.5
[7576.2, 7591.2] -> 12.8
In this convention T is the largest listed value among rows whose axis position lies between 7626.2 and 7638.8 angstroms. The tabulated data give 13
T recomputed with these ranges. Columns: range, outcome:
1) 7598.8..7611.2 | 12.7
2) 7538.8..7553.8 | 14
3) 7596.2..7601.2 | 13.1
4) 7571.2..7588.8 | 13.6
